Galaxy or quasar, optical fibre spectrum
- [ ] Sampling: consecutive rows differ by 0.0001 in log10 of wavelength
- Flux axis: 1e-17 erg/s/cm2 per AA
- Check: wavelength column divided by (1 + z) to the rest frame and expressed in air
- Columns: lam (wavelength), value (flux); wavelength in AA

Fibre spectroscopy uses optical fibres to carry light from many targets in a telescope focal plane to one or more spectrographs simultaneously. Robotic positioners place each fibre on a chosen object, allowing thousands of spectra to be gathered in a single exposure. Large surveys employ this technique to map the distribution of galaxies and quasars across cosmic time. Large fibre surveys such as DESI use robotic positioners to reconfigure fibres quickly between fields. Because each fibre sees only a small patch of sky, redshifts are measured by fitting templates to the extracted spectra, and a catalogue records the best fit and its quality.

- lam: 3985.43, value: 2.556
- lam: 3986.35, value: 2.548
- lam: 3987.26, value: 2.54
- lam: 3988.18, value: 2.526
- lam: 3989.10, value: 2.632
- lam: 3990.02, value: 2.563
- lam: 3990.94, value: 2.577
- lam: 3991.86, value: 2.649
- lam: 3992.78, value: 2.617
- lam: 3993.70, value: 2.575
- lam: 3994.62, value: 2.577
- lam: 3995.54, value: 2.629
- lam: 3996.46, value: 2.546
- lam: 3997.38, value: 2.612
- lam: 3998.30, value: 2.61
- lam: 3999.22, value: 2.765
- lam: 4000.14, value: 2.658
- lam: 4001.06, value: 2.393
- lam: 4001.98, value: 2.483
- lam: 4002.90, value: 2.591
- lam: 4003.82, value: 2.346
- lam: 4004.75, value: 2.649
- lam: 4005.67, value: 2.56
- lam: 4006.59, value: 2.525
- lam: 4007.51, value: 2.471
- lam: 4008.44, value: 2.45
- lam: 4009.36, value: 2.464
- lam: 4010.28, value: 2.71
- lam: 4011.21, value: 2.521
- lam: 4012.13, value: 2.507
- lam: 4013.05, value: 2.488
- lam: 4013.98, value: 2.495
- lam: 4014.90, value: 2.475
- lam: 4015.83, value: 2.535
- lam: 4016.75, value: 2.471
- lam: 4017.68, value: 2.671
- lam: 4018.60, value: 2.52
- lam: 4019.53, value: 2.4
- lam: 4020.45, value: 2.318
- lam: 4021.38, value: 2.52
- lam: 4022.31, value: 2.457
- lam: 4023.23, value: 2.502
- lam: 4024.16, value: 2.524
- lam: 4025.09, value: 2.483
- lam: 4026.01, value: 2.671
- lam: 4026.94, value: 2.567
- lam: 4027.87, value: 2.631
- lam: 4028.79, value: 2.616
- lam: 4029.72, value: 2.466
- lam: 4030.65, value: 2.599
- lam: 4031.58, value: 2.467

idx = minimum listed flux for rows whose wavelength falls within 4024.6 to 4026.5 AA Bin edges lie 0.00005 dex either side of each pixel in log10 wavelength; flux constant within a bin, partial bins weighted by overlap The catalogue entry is 2.483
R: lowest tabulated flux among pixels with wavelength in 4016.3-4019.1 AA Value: 2.471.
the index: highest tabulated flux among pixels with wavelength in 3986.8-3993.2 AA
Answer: 2.649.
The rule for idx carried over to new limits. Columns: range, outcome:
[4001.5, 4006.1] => 2.346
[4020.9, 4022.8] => 2.457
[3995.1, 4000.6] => 2.546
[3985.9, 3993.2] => 2.526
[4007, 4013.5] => 2.45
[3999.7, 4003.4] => 2.393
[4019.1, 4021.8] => 2.318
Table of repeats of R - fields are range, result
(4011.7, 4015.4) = 2.475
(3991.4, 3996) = 2.575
